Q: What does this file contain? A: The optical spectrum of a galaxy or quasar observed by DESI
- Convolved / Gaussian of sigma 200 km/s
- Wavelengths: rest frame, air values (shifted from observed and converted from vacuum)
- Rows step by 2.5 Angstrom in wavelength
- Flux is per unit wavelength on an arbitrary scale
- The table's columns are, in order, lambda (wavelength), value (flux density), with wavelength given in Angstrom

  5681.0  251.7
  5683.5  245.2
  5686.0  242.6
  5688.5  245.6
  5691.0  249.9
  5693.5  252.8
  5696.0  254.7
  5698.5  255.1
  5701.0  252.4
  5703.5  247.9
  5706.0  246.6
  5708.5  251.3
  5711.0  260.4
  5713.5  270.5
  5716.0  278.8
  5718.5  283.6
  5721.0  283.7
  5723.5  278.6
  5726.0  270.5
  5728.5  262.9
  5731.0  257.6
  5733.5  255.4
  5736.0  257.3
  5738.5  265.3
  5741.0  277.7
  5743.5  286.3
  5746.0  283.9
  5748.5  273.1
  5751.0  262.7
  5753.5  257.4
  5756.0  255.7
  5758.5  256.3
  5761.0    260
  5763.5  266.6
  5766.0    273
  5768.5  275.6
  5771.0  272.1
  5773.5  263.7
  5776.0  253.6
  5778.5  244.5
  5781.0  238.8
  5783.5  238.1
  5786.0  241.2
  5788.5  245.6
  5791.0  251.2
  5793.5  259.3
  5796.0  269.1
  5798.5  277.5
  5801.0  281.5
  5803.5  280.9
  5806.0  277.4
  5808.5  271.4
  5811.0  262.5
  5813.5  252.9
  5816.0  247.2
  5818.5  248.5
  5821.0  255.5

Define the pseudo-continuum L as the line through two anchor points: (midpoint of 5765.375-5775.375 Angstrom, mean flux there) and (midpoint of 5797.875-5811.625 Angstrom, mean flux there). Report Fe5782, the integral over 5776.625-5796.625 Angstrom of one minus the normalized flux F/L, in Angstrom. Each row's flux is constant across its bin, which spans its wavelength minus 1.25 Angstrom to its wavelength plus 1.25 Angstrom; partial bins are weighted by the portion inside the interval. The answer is 1.8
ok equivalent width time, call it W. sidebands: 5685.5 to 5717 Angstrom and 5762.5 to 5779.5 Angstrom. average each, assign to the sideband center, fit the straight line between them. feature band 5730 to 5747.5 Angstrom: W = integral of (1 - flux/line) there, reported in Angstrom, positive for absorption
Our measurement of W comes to -0.6 Angstrom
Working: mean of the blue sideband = 255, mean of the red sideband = 264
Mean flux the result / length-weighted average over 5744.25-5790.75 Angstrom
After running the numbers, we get 259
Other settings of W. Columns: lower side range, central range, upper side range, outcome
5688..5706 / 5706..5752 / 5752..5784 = -2.7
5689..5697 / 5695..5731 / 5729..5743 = -0.9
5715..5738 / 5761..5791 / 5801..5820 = 1.2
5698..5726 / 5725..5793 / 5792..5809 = 2.2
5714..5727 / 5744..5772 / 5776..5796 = -0.7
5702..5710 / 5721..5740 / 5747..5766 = -0.7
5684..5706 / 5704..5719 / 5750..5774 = -0.6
